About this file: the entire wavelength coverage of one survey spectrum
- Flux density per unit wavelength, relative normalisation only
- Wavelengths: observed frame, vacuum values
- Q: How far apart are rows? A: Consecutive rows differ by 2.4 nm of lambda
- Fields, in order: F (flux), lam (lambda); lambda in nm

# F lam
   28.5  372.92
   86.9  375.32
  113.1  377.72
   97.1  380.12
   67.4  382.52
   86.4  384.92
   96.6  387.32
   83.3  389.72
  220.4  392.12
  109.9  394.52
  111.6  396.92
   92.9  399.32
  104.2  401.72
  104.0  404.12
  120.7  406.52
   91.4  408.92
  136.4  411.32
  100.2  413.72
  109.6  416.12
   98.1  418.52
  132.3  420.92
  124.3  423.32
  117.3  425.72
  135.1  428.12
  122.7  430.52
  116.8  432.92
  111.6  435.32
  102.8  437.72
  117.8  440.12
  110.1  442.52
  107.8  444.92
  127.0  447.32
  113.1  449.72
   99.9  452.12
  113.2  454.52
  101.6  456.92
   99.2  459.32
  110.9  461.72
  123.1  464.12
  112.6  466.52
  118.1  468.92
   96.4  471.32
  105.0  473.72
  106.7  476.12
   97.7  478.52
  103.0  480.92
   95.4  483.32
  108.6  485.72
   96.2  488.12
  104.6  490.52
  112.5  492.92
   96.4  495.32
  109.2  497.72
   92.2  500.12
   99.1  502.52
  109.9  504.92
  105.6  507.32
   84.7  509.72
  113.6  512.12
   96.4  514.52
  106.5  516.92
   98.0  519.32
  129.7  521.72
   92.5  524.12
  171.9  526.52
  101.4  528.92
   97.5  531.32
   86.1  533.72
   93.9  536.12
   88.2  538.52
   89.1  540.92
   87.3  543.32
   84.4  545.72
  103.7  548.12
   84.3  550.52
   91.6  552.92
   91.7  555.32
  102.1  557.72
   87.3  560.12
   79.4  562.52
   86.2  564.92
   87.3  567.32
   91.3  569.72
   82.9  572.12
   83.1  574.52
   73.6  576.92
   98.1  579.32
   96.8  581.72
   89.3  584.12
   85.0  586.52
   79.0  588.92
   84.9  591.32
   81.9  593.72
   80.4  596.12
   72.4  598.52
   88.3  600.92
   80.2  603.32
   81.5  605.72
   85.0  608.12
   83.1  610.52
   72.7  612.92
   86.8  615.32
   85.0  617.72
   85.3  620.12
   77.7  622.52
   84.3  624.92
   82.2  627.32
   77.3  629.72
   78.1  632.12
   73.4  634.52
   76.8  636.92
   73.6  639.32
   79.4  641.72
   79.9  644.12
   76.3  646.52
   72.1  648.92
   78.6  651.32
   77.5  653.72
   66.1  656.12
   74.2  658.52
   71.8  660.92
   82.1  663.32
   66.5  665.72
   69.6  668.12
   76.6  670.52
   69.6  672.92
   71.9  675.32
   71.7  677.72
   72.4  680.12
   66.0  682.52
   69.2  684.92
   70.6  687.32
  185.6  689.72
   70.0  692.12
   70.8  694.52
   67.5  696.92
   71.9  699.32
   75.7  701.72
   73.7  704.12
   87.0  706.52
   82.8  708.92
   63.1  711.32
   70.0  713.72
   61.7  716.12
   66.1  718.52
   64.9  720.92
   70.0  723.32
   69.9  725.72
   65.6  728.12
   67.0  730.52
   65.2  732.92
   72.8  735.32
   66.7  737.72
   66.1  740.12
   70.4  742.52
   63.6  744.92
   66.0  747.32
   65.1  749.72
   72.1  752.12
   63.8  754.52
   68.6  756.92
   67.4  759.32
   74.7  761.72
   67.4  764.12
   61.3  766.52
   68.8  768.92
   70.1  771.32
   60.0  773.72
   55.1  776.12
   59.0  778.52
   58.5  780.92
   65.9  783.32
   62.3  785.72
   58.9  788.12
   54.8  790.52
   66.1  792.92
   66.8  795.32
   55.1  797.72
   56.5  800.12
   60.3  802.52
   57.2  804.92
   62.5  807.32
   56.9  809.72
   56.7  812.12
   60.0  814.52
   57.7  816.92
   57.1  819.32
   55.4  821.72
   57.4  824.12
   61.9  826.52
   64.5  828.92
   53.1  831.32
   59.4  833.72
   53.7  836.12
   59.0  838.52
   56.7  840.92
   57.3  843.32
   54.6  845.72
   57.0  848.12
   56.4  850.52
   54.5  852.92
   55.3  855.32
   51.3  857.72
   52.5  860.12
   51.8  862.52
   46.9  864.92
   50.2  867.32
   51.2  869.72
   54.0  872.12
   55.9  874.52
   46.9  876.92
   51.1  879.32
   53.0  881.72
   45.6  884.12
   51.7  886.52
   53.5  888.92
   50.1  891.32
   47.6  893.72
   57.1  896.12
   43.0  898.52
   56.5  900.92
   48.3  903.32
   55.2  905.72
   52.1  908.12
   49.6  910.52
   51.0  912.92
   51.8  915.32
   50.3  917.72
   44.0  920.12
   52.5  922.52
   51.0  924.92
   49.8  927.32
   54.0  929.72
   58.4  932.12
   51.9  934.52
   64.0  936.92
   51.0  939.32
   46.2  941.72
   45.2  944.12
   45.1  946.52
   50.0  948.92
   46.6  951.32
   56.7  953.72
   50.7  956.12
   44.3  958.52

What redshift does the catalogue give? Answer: 0.052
